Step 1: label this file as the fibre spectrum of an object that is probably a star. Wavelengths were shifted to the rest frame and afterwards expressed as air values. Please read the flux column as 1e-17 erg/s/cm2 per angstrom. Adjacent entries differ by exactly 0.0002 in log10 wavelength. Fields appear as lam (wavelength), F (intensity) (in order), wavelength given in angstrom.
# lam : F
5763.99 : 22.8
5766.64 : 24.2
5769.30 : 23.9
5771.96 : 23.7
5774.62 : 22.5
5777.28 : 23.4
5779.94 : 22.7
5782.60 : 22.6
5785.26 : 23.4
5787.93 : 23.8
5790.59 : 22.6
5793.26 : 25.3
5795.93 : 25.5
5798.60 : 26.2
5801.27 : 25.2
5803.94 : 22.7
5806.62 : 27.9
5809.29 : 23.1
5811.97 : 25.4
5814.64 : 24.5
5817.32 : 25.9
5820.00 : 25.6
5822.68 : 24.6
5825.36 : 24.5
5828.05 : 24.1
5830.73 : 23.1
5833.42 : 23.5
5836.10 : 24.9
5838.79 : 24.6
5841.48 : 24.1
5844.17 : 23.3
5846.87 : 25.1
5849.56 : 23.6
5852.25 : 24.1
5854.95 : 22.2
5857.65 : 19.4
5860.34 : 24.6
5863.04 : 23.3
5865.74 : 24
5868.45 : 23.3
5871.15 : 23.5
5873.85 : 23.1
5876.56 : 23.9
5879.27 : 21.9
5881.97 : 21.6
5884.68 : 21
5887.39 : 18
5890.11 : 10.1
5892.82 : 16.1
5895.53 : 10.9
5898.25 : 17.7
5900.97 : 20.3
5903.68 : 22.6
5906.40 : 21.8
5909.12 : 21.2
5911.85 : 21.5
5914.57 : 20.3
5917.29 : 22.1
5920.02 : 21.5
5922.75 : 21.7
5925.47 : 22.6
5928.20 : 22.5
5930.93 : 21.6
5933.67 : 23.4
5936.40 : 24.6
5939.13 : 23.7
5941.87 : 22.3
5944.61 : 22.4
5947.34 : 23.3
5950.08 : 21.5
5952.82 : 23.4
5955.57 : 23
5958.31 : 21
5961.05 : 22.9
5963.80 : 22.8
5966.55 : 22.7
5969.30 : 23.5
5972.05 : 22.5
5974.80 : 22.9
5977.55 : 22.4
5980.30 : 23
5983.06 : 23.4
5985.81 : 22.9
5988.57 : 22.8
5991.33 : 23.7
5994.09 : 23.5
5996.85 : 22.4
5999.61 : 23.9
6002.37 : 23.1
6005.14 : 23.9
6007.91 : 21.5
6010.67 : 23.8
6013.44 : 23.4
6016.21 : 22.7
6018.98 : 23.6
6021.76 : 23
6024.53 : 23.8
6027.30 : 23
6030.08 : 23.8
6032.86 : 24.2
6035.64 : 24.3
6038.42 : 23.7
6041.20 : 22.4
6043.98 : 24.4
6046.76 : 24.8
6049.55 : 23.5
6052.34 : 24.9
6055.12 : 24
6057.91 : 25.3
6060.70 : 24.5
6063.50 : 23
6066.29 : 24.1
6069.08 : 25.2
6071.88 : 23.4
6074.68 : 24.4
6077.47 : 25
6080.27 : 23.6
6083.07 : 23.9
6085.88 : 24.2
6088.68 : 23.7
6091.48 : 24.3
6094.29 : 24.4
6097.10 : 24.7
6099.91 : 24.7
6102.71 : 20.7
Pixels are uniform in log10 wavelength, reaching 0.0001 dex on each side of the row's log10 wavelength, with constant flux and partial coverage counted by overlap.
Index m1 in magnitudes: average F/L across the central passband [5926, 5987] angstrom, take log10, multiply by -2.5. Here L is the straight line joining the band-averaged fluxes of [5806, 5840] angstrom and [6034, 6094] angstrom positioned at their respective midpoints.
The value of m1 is 0.07 mag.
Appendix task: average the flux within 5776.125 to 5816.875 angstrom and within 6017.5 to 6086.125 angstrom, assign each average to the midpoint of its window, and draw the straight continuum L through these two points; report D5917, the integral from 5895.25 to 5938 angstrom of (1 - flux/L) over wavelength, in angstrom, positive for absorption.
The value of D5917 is 5.1 angstrom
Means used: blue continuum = 24.3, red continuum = 24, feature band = 21.3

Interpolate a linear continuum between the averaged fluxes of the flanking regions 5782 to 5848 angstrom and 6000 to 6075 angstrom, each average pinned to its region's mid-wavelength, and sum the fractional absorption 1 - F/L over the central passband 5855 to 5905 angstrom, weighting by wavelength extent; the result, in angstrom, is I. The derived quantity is 8.1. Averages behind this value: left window 24.5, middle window 20.3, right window 23.8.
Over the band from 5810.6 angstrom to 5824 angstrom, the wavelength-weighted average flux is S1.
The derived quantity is 25.2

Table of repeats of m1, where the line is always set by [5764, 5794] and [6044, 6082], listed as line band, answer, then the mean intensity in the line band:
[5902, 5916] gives 0.11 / 21.5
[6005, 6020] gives 0.05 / 23.1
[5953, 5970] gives 0.06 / 22.7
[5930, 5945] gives 0.04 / 23.1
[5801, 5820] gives -0.07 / 25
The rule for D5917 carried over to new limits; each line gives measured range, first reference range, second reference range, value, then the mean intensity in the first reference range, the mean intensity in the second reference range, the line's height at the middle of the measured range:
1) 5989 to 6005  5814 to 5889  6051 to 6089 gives 0.4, 23.3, 24.2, 23.9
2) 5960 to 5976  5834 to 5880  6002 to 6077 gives 0.5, 23.5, 23.8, 23.7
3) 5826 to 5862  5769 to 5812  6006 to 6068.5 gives 0.6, 24.1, 23.7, 24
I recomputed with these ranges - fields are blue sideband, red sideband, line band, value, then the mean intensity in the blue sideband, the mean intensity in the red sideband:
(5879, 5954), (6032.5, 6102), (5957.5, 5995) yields -1.3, 20.8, 24.2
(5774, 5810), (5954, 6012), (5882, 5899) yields 5.4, 24.1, 22.9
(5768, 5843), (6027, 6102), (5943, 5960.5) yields 1.2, 24.3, 24.1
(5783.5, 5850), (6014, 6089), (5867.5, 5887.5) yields 1.7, 24.5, 23.9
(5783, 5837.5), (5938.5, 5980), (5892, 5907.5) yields 3.4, 24.6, 22.7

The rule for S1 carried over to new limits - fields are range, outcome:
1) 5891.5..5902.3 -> 16.2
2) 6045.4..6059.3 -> 24.5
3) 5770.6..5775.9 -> 23.1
